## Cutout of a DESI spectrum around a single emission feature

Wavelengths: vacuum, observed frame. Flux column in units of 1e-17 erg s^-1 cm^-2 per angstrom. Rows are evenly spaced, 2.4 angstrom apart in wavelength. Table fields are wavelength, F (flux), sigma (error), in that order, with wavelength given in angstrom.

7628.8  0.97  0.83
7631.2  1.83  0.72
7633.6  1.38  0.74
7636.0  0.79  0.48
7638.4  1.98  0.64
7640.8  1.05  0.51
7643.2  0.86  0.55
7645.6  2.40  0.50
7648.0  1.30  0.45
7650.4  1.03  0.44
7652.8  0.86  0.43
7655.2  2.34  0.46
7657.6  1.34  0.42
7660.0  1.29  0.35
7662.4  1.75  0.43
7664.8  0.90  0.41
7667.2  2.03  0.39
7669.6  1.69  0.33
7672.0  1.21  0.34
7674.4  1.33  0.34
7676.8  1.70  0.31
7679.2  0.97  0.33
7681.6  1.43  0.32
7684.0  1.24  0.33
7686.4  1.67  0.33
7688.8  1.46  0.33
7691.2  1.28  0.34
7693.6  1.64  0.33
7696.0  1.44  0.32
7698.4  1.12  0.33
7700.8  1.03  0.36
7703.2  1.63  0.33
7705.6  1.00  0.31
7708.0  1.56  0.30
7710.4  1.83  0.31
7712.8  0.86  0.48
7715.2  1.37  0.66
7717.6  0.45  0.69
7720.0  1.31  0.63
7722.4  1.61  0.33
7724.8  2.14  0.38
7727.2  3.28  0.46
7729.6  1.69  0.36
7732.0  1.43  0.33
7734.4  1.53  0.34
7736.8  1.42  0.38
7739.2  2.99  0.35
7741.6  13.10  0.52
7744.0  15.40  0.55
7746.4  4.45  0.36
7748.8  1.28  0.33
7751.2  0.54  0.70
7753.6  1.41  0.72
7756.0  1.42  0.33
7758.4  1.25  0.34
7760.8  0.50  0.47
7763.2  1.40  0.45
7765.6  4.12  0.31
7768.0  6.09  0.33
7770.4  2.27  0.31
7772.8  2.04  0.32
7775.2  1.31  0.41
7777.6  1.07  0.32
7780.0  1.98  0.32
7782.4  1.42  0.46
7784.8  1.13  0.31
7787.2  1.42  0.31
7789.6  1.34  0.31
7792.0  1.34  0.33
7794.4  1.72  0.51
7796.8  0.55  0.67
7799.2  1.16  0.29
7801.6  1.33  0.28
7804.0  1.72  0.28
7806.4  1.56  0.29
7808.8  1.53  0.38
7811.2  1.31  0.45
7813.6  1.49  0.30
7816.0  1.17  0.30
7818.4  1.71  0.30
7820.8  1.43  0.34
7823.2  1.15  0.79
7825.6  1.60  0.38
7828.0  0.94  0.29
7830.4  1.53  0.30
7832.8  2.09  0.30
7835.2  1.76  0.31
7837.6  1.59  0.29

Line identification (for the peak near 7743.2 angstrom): H-alpha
